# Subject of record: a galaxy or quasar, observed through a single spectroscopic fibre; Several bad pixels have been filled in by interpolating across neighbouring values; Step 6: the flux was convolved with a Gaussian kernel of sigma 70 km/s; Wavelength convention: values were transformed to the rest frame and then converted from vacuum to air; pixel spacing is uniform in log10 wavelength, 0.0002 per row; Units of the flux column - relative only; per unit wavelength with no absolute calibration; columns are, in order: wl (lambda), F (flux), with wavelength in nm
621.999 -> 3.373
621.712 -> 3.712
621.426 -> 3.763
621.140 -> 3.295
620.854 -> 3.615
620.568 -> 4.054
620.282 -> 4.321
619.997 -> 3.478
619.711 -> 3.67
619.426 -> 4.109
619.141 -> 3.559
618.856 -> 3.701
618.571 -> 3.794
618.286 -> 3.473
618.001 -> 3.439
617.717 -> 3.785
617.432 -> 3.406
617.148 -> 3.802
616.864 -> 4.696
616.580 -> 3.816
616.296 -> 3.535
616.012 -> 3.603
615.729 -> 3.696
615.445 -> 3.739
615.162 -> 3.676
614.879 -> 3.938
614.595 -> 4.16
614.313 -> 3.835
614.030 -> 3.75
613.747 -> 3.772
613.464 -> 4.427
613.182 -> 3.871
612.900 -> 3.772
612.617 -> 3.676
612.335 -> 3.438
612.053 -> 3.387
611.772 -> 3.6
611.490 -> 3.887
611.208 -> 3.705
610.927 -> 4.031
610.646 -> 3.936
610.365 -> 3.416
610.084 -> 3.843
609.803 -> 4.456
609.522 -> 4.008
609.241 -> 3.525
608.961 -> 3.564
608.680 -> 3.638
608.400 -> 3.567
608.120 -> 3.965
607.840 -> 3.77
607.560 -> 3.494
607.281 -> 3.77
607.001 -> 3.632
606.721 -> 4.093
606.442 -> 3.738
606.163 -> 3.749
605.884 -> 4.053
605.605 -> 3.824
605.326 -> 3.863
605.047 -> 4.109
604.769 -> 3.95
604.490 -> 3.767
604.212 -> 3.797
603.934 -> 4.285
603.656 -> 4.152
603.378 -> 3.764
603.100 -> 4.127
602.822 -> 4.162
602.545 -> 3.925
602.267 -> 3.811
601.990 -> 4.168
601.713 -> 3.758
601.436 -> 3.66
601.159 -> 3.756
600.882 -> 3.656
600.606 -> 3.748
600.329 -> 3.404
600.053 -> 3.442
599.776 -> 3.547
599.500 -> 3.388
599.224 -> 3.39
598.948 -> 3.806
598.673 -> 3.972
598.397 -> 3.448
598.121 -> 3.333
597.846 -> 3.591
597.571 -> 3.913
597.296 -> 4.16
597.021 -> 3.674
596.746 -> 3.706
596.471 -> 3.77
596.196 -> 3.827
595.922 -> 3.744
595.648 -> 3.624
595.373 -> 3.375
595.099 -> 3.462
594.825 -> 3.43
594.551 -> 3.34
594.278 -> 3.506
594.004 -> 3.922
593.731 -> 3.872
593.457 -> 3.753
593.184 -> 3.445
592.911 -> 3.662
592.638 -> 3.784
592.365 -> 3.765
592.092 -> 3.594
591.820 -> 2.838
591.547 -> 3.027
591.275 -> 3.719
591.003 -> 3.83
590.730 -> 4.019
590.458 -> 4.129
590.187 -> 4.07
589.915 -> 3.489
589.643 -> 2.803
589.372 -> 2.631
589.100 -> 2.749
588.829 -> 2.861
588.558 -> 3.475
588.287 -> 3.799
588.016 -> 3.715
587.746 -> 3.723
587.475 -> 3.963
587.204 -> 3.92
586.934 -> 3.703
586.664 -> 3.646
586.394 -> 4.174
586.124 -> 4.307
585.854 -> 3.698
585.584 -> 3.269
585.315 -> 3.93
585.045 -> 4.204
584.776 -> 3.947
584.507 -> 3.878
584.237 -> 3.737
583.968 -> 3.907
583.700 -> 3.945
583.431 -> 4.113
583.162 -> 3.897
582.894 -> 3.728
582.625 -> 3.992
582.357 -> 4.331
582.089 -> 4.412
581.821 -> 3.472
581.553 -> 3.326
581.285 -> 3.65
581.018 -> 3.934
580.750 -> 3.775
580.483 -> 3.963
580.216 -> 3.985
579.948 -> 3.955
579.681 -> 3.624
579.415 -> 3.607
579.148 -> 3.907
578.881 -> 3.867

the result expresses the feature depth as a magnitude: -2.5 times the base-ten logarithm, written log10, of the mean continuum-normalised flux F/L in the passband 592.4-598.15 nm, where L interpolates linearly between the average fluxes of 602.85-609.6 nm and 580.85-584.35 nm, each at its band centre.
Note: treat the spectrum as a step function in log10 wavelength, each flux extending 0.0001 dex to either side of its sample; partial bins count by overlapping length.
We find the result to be 0.06 mag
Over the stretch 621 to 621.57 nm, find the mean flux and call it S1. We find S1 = 3.53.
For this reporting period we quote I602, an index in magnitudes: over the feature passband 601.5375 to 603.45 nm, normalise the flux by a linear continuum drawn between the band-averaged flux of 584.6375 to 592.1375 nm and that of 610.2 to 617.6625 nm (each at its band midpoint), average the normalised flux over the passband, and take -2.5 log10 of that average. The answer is -0.070 mag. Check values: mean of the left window 3.62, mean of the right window 3.79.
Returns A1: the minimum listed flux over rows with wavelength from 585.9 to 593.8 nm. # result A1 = 2.631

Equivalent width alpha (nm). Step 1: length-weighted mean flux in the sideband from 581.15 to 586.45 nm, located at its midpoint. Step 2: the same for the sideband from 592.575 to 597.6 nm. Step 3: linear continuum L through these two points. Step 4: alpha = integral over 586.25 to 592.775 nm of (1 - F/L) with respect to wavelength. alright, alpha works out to 0.38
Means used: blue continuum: 3.89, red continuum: 3.68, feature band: 3.56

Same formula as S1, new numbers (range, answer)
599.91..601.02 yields 3.56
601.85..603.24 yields 4.04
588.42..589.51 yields 2.93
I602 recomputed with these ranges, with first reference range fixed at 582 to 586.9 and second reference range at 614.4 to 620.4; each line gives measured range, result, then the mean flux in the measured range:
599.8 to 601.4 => 0.076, 3.6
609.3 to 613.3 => 0.008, 3.78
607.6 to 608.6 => 0.026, 3.73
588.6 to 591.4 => 0.143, 3.43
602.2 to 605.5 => -0.036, 3.98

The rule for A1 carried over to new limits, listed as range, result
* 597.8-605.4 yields 3.333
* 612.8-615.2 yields 3.676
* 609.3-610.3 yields 3.843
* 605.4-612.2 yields 3.387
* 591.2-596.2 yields 2.838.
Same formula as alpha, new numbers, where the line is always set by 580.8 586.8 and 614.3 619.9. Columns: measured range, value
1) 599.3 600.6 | 0.120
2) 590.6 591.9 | 0.117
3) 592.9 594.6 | 0.085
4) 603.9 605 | -0.034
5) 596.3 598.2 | 0.044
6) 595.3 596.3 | 0.049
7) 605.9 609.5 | 0.067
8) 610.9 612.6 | 0.061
